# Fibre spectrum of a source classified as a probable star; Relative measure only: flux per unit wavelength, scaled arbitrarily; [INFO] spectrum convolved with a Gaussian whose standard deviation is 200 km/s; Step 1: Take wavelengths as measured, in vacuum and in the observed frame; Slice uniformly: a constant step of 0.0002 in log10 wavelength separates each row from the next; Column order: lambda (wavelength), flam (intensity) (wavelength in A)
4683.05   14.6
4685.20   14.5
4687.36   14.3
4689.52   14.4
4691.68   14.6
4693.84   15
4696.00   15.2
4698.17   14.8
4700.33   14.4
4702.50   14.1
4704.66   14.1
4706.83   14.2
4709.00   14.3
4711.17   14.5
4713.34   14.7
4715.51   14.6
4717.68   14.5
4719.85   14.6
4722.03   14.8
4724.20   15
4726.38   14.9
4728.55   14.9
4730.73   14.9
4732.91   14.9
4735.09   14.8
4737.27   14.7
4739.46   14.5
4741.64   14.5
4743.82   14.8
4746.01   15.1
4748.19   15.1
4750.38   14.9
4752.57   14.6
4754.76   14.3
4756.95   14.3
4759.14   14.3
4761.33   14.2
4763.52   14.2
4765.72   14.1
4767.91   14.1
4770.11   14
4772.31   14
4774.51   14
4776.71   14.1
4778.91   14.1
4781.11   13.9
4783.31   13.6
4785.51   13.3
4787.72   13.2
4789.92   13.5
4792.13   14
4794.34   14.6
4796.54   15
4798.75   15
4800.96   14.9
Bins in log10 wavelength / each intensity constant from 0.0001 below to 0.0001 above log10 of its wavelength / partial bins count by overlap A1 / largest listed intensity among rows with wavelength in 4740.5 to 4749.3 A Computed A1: 15.1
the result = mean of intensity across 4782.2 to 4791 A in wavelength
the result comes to 13.4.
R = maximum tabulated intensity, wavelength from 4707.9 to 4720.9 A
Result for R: 14.7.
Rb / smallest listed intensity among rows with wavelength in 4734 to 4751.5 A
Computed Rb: 14.5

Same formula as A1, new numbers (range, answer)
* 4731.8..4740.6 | 14.9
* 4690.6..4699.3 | 15.2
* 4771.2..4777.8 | 14.1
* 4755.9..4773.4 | 14.3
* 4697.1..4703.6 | 14.8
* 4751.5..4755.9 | 14.6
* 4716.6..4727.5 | 15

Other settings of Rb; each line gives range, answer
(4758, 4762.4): 14.2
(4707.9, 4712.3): 14.3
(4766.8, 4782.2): 13.9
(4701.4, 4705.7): 14.1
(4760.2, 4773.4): 14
